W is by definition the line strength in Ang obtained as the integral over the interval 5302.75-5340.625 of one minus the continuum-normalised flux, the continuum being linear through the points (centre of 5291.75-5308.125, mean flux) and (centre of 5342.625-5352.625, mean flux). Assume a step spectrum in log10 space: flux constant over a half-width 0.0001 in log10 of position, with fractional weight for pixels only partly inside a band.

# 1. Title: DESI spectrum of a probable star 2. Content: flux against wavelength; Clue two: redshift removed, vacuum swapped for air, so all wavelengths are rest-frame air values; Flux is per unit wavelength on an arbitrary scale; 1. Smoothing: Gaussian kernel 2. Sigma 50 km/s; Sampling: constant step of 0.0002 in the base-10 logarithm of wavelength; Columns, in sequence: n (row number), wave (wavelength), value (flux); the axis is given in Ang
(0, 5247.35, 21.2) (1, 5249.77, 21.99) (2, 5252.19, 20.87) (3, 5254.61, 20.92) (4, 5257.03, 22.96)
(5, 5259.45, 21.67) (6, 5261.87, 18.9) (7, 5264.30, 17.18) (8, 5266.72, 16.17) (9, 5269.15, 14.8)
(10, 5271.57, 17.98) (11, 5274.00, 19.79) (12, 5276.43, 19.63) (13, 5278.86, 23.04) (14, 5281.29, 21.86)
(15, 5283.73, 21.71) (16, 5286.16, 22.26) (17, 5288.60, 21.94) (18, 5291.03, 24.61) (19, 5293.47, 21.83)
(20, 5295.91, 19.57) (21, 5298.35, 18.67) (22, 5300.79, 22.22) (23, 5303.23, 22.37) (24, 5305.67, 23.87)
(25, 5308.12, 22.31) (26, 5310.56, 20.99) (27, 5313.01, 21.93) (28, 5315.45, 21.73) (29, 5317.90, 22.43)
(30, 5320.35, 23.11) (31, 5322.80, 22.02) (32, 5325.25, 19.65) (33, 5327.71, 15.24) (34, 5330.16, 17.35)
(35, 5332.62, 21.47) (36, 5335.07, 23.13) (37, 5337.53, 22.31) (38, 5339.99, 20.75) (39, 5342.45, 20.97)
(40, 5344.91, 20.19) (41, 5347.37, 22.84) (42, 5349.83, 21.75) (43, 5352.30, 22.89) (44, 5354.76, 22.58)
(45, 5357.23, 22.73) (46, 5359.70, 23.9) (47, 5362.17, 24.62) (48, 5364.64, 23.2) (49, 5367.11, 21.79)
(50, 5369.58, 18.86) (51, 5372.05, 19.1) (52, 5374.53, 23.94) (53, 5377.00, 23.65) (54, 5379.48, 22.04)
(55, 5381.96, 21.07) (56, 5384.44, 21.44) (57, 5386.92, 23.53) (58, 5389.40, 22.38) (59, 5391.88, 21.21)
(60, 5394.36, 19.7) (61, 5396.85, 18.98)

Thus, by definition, 0.6 Ang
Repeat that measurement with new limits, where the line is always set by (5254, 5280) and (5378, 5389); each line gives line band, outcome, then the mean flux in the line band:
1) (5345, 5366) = -1.46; 22.9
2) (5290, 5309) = -1.71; 21.9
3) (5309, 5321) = -0.90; 22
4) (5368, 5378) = 0.22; 21.4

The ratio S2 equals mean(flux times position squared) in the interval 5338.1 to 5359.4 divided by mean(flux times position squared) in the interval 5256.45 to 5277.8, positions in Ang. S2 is 1.21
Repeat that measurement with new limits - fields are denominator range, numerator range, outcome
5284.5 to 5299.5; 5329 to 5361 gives 1.03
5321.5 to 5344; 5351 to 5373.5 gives 1.10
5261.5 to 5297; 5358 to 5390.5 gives 1.15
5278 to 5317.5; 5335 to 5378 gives 1.03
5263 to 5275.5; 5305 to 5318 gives 1.30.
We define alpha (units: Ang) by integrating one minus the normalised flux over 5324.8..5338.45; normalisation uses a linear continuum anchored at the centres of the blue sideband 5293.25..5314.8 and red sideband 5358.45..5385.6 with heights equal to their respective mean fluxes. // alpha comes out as 1.2 Ang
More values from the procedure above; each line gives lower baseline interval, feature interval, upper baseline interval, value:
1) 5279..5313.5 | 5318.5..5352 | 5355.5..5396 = 1.6 Ang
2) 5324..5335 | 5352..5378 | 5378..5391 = -1.9 Ang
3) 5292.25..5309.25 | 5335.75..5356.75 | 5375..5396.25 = -0.1 Ang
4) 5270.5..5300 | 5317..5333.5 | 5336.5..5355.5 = 1.1 Ang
